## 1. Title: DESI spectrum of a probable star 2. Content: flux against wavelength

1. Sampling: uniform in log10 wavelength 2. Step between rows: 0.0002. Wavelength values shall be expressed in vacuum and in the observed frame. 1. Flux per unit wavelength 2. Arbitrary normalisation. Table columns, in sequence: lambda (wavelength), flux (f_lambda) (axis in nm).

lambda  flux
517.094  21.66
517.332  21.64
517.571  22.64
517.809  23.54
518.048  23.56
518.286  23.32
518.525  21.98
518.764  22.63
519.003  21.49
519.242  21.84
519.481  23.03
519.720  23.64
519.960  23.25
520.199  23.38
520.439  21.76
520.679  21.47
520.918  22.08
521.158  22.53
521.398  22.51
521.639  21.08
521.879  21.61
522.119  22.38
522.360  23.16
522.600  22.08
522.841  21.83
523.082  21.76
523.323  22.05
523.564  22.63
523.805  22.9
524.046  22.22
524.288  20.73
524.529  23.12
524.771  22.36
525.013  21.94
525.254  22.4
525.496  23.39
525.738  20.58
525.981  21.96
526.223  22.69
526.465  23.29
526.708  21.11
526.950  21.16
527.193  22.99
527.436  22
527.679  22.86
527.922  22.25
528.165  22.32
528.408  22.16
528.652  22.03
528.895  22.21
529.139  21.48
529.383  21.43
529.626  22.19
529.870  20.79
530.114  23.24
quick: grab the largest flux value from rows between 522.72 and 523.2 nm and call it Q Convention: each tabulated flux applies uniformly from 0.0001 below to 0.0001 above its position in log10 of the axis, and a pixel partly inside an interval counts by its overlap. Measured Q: 21.83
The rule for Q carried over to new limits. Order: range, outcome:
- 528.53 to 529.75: 22.21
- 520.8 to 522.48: 23.16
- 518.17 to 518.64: 23.32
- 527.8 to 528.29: 22.32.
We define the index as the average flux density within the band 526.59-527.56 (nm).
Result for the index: 21.8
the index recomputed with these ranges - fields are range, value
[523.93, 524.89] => 22.1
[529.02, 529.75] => 21.7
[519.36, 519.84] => 23.3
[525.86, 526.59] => 22.6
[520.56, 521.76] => 21.9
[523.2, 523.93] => 22.5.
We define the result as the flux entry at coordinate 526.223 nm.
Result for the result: 22.69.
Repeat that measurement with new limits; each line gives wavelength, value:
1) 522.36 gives 23.16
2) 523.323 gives 22.05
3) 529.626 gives 22.19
